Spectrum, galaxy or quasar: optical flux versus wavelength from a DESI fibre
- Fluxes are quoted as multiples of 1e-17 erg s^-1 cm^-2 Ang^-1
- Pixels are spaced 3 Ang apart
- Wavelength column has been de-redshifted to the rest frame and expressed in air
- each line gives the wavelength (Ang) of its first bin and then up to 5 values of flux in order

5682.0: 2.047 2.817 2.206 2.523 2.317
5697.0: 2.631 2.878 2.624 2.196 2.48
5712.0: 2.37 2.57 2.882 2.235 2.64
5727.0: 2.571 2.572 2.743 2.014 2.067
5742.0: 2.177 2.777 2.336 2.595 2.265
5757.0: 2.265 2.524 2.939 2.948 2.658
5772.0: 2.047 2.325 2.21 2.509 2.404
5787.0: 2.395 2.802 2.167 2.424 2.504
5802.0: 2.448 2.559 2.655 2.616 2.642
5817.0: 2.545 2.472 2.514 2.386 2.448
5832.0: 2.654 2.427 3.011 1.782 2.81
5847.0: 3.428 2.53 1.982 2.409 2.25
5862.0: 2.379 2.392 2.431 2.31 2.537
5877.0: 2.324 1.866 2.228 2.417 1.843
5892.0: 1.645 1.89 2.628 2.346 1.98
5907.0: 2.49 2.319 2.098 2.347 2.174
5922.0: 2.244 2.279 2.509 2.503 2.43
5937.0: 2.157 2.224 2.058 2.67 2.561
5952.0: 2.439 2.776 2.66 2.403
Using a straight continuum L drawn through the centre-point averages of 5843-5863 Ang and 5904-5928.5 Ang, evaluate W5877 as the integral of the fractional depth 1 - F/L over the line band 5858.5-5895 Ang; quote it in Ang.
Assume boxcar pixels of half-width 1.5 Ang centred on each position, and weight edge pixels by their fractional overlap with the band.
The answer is 3.6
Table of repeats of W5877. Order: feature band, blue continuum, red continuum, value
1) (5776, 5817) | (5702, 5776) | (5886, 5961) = -1.1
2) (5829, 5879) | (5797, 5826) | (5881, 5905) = -3.2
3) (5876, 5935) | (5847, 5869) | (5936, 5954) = 4.0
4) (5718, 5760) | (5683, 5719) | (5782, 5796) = 1.1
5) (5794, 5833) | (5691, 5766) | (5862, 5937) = -2.4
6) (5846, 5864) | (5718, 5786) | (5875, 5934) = -1.3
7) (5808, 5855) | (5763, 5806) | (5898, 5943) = -2.7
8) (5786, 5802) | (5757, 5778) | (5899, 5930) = 0.1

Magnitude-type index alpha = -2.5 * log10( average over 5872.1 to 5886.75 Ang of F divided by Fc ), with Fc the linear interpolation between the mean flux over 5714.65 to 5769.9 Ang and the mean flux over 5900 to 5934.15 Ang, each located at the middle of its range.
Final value 0.038 mag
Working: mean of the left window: 2.51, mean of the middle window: 2.27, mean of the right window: 2.3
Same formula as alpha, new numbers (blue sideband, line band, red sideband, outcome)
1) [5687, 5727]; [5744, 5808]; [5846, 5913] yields -0.03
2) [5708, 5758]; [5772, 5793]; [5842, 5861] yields 0.04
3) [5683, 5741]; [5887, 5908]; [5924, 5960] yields 0.16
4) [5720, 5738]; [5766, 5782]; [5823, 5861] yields 0.03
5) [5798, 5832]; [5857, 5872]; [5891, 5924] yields 0.00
